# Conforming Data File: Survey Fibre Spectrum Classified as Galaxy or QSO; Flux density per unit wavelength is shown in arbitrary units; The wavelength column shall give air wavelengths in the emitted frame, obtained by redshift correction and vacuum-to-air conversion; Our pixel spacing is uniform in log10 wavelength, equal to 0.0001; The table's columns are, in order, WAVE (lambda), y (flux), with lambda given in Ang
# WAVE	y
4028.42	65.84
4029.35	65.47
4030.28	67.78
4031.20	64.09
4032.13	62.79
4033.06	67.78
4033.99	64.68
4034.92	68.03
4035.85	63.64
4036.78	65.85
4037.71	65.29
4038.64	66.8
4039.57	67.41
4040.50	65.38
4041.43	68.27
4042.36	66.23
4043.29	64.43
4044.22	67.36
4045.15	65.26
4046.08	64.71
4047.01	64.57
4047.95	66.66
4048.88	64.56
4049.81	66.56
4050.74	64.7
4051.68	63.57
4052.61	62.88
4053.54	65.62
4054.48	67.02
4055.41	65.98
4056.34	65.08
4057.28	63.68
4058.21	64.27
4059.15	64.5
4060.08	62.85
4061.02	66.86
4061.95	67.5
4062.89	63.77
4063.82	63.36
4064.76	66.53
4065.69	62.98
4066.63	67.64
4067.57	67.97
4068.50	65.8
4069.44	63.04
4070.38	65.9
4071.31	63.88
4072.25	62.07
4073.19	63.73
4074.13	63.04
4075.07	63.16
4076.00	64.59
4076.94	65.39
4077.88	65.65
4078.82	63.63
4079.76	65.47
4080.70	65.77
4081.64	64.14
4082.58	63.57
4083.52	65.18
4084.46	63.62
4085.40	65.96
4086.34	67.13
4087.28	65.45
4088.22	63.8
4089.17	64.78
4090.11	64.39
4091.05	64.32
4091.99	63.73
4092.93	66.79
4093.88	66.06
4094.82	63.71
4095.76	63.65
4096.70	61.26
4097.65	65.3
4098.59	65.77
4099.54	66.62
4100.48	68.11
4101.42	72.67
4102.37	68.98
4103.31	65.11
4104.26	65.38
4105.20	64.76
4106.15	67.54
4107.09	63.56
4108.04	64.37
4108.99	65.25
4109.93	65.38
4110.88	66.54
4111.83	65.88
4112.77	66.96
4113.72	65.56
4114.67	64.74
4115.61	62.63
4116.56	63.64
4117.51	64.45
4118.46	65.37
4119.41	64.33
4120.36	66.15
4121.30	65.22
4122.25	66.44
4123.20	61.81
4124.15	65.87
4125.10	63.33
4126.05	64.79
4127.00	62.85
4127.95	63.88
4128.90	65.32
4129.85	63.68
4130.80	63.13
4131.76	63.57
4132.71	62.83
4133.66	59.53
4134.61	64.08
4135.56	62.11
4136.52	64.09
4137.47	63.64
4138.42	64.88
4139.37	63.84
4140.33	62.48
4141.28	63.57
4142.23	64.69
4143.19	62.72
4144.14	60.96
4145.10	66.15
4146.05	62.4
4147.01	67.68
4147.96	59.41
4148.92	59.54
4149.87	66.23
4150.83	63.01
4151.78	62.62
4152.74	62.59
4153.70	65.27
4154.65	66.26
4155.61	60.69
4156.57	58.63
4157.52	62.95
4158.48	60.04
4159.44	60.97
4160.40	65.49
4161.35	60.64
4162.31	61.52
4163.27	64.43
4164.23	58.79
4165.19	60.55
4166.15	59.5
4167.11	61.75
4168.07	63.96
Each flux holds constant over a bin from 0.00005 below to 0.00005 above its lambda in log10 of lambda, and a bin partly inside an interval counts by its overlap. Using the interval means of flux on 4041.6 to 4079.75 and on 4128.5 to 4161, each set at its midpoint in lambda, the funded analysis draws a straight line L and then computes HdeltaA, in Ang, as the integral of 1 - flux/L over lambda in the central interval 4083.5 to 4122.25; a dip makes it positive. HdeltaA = -0.8 Ang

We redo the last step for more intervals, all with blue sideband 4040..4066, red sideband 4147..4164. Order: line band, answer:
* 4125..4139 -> -0.1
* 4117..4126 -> -0.2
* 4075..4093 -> -0.1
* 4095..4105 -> -0.3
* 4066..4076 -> 0.0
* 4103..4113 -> -0.3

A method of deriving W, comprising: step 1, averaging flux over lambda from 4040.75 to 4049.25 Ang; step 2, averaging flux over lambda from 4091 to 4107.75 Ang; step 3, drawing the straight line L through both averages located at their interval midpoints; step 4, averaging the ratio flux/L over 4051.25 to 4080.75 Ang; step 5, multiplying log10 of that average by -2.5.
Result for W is 0.017 mag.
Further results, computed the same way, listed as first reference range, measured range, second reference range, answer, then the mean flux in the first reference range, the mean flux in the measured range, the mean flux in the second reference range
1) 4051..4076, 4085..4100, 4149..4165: -0.015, 64.7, 64.9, 62.4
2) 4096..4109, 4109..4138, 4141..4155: 0.010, 66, 64.3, 63.5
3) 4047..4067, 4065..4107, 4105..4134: -0.006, 65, 65.2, 64.5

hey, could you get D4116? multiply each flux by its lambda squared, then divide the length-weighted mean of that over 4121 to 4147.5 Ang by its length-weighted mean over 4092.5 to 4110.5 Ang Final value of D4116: 0.98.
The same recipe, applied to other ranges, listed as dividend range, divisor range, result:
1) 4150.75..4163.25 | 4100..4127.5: 0.97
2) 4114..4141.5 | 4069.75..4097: 1.01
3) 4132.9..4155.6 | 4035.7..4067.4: 1.01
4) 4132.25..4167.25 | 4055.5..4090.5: 1.00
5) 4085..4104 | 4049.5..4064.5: 1.03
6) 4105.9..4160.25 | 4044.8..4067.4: 1.02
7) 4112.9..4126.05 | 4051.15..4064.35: 1.03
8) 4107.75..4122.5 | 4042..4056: 1.03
